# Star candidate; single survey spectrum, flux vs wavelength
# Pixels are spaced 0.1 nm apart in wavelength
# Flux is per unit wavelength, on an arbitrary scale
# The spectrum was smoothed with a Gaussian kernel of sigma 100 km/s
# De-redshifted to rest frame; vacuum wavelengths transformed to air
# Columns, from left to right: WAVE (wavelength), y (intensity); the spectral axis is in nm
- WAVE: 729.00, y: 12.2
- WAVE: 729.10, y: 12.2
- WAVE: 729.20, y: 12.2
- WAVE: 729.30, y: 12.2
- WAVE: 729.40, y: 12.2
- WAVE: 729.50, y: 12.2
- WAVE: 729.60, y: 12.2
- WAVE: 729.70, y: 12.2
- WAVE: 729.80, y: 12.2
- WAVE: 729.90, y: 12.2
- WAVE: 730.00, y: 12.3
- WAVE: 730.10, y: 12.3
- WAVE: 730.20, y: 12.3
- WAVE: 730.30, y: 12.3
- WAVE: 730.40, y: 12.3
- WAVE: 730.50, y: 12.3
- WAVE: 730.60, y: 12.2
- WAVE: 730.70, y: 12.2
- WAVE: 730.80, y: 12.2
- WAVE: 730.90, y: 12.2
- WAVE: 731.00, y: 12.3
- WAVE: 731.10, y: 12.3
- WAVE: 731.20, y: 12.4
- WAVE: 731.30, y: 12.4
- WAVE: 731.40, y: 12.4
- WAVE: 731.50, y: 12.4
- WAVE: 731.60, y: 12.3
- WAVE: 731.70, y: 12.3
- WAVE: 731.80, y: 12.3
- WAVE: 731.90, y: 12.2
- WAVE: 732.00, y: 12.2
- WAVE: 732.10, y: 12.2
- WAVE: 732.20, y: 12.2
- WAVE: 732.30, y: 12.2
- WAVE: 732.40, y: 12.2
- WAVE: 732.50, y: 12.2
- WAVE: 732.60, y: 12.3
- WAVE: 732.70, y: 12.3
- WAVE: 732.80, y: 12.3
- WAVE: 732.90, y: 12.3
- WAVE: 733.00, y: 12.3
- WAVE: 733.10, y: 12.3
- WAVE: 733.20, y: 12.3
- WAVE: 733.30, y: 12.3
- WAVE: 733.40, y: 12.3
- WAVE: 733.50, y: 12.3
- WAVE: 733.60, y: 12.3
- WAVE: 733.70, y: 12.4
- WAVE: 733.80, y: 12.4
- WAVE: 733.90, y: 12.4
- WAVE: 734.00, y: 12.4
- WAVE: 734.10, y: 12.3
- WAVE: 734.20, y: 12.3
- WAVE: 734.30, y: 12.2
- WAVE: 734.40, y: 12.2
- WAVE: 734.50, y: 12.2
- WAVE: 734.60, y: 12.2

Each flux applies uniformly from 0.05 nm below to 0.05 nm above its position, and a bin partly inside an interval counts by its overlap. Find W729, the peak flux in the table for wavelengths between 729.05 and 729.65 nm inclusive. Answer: 12.2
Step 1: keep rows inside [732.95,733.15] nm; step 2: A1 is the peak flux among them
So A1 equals 12.3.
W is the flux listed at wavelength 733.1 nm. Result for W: 12.3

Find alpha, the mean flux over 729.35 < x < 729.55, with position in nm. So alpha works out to 12.2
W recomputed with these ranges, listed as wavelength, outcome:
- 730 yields 12.3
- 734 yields 12.4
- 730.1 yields 12.3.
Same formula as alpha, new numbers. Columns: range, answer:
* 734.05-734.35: 12.3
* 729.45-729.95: 12.2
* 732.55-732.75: 12.3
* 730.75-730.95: 12.2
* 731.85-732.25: 12.2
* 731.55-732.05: 12.3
